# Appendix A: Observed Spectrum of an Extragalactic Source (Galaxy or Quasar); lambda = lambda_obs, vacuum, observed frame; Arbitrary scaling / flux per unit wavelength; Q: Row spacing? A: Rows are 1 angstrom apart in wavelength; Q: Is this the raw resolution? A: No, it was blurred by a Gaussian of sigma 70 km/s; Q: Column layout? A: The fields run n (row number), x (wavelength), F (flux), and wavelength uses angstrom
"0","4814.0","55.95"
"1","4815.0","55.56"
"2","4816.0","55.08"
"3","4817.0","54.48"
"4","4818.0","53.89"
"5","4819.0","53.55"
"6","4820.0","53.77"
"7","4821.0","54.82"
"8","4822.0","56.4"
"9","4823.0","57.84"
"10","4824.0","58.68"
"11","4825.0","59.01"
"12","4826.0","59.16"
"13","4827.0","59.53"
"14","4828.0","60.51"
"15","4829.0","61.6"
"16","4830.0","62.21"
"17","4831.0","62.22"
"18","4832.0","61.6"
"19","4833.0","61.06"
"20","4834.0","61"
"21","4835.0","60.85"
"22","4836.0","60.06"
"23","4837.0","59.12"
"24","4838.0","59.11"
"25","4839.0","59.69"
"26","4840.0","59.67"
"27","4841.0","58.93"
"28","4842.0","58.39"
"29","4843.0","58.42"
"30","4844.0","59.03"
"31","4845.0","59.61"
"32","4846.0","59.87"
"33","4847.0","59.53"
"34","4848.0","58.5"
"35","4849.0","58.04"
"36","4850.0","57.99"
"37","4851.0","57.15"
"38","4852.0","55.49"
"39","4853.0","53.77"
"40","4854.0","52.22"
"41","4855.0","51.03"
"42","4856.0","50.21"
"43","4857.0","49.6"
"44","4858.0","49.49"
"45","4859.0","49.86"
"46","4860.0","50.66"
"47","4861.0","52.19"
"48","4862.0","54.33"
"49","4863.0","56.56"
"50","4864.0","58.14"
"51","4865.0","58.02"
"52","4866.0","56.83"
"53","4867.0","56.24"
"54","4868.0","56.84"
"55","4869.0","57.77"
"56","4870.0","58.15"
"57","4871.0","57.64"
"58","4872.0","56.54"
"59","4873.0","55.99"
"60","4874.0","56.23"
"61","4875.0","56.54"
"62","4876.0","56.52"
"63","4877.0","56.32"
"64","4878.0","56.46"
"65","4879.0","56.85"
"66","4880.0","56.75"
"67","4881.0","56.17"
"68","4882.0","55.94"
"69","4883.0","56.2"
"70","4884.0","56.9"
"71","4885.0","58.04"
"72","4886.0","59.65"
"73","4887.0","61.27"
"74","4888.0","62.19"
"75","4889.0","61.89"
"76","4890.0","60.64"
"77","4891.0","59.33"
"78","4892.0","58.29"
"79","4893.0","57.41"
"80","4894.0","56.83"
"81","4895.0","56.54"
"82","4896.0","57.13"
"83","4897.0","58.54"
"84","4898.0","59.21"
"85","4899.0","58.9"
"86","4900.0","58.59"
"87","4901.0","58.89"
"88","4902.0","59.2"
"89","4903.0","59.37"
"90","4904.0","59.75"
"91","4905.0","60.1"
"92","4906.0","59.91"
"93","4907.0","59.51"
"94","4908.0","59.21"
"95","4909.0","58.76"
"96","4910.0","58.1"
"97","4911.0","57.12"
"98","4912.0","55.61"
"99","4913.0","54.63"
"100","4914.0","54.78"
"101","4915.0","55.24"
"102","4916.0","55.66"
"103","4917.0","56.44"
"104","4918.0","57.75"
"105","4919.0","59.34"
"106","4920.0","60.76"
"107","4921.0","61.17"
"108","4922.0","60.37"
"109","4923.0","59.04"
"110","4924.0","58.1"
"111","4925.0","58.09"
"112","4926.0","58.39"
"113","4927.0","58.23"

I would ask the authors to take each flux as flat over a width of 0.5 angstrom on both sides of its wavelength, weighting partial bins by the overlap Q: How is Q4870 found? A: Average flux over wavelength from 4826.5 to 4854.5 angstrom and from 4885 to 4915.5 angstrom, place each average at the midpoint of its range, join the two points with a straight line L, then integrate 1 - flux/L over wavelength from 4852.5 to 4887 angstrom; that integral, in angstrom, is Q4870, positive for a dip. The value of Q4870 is 2.0 angstrom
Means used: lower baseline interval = 59.1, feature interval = 55.4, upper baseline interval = 58.5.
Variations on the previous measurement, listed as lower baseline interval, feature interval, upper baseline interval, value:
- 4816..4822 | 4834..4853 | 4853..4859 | -2.5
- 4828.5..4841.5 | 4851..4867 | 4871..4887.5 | 1.4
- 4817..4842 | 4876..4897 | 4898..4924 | 0.2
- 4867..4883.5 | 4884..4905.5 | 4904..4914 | -0.6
